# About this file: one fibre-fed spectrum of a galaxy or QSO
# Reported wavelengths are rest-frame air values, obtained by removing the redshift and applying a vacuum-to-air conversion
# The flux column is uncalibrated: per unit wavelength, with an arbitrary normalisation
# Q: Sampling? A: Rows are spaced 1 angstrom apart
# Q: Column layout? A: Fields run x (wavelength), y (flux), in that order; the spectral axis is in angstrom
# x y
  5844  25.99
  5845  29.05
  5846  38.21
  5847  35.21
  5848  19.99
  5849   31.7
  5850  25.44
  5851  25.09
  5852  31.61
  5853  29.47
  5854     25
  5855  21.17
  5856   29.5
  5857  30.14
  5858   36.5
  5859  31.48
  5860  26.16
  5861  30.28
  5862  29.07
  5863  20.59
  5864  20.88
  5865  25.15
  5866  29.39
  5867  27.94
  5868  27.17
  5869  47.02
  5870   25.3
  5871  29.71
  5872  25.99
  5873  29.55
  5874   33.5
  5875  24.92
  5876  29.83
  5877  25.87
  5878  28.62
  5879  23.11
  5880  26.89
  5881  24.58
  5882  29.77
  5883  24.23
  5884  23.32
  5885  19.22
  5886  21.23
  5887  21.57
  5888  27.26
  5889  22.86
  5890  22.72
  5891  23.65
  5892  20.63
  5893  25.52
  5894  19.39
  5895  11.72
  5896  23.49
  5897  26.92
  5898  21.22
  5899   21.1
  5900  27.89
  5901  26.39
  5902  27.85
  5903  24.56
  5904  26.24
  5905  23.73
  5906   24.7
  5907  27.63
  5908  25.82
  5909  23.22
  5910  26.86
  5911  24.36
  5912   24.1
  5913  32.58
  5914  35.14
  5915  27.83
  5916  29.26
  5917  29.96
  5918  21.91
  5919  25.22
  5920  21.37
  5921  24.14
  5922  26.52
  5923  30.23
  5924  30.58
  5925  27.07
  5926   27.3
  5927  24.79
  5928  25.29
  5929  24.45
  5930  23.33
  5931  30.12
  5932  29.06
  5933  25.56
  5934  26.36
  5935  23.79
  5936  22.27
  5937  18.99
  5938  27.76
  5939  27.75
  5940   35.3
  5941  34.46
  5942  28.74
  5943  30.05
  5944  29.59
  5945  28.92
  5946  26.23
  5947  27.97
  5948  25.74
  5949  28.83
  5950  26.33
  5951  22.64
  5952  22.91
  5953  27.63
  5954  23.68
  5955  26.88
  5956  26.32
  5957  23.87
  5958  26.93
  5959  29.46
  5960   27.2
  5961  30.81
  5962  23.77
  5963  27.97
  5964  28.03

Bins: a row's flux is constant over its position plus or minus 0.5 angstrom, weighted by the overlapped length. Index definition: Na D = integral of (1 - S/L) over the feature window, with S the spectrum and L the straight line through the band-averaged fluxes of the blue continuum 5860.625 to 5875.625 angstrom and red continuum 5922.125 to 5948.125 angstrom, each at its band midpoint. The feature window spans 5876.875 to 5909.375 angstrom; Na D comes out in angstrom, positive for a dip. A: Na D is 4.7 angstrom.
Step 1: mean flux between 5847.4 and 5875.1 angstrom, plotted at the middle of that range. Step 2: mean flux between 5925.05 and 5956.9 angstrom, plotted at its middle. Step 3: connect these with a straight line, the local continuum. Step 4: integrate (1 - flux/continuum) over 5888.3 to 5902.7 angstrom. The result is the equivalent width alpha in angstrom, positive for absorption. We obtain 2.4 angstrom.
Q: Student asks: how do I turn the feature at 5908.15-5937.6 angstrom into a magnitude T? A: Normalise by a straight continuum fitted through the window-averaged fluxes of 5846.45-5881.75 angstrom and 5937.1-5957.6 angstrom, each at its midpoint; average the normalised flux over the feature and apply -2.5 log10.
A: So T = 0.055 mag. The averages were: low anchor 28.1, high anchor 27.4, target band 26.3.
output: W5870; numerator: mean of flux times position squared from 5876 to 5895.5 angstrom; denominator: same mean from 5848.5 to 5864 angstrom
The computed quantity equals 0.85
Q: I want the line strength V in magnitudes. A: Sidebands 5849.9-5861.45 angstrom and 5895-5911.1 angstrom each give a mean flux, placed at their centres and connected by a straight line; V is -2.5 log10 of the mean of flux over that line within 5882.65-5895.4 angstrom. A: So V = 0.18 mag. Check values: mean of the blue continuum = 28.6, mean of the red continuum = 24.7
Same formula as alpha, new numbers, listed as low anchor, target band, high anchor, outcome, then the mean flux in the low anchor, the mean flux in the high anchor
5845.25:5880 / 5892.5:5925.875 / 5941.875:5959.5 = 2.39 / 28.5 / 26.8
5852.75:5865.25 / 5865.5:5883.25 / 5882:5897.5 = -2.59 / 27.3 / 22.5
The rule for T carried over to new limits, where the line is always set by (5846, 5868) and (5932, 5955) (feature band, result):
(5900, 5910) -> 0.07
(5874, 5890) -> 0.11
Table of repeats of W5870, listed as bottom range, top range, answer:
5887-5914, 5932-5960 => 1.12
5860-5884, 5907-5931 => 0.98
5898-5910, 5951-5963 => 1.06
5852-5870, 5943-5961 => 0.96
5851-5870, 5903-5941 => 0.95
